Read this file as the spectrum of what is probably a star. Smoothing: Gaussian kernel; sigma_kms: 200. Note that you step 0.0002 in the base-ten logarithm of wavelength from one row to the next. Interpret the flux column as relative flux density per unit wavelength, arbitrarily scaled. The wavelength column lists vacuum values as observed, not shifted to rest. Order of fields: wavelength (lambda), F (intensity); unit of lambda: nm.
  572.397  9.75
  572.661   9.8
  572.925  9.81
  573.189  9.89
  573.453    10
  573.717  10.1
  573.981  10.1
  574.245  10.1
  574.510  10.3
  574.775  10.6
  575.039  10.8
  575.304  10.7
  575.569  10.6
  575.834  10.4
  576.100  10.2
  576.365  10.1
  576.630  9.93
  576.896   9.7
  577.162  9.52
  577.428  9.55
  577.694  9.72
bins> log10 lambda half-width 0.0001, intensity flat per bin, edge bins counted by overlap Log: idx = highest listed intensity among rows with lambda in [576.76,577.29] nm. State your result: 9.7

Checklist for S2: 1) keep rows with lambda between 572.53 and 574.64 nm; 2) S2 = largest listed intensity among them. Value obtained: 10.3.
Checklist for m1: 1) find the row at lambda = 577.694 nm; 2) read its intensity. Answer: 9.72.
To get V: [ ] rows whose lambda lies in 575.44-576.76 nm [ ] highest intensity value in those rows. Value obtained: 10.6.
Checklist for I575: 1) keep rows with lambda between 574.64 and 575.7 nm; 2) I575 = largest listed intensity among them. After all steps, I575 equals 10.8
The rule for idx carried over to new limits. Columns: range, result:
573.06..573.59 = 10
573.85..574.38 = 10.1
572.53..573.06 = 9.81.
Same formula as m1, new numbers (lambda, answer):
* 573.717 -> 10.1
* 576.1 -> 10.2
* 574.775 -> 10.6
